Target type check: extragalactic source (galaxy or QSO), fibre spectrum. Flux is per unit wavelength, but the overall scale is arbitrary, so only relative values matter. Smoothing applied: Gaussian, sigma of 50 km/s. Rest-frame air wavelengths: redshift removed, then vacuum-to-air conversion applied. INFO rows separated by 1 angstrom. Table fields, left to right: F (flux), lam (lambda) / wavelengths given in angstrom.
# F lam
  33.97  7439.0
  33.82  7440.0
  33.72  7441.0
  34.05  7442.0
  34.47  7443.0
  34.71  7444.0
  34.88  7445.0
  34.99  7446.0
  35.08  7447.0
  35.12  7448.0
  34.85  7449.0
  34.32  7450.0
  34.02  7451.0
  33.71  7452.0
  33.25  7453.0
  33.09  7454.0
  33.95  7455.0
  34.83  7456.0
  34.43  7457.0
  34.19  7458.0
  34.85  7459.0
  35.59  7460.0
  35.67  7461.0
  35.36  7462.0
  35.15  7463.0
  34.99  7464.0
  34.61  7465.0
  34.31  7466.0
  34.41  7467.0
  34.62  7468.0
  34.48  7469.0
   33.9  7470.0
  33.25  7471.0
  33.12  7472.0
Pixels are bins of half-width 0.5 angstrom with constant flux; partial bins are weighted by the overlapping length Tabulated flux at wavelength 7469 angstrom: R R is 34.48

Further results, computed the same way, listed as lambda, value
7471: 33.25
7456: 34.83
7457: 34.43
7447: 35.08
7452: 33.71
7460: 35.59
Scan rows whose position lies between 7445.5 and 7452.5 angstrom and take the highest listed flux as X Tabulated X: 35.12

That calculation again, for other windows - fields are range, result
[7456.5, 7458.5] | 34.43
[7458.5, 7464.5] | 35.67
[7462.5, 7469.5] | 35.15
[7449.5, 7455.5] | 34.32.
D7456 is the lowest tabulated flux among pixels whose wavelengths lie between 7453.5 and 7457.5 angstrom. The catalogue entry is 33.09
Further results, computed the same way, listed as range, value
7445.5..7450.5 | 34.32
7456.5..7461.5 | 34.19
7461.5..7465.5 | 34.61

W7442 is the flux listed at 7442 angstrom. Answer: 34.05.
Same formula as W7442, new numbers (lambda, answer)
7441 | 33.72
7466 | 34.31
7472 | 33.12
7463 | 35.15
